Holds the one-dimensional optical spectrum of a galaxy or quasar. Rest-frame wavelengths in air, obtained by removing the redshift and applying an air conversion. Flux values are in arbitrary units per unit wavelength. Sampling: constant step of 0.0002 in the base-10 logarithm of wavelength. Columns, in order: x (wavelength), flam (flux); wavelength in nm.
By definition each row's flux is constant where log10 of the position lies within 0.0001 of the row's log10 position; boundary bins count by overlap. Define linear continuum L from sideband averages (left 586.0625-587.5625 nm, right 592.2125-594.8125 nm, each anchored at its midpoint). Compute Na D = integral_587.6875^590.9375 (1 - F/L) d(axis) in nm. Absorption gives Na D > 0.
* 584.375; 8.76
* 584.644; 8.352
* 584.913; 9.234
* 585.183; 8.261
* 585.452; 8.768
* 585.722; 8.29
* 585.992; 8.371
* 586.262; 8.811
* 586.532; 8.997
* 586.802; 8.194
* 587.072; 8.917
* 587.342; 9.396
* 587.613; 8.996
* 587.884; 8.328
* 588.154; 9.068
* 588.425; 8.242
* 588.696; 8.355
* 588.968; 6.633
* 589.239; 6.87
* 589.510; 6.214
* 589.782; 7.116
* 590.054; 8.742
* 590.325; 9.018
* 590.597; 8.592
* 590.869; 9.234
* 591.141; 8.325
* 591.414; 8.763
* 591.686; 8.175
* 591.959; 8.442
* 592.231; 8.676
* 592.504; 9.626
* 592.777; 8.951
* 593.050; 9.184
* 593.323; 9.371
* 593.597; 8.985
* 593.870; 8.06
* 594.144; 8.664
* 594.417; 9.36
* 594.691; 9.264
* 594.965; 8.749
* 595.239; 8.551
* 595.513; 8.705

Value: 0.32 nm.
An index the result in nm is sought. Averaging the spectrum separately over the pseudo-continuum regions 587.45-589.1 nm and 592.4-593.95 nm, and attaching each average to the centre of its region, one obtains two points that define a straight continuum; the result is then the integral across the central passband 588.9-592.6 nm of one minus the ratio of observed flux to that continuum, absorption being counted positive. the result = 0.212 nm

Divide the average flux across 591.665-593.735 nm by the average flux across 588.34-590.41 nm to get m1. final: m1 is 1.18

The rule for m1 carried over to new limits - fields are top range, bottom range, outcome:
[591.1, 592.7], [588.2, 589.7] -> 1.18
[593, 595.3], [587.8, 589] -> 1.08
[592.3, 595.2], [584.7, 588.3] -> 1.03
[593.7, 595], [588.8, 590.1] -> 1.26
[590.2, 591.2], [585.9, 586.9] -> 1.02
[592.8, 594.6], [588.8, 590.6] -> 1.19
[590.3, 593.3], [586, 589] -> 1.03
